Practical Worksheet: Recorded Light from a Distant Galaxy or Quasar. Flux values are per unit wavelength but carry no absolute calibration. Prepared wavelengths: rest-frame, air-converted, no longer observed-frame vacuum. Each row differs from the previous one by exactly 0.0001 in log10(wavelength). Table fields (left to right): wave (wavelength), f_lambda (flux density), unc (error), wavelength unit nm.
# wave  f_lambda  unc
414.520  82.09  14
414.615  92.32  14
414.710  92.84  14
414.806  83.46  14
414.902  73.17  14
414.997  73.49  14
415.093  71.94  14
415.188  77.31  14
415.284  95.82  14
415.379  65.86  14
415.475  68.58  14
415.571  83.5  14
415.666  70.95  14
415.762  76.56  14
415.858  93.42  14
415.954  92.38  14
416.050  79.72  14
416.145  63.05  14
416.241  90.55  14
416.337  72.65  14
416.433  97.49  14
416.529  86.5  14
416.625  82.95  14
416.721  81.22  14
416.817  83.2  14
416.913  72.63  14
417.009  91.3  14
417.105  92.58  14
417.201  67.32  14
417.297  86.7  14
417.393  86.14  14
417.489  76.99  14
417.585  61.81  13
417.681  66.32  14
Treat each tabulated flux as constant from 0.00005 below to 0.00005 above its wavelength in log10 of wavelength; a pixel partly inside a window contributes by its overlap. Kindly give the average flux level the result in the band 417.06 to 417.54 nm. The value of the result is 81.8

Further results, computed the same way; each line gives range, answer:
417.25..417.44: 86.5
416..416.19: 71.9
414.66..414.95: 83.2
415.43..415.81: 74.9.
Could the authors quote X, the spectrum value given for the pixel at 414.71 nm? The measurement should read 92.84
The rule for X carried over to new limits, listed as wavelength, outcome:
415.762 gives 76.56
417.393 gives 86.14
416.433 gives 97.49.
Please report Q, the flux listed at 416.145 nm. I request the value 63.05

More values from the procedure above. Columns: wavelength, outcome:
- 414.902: 73.17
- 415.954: 92.38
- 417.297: 86.7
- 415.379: 65.86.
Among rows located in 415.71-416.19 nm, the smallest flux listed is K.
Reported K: 63.05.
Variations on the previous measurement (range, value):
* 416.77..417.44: 67.32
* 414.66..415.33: 71.94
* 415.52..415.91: 70.95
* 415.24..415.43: 65.86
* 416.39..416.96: 72.63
